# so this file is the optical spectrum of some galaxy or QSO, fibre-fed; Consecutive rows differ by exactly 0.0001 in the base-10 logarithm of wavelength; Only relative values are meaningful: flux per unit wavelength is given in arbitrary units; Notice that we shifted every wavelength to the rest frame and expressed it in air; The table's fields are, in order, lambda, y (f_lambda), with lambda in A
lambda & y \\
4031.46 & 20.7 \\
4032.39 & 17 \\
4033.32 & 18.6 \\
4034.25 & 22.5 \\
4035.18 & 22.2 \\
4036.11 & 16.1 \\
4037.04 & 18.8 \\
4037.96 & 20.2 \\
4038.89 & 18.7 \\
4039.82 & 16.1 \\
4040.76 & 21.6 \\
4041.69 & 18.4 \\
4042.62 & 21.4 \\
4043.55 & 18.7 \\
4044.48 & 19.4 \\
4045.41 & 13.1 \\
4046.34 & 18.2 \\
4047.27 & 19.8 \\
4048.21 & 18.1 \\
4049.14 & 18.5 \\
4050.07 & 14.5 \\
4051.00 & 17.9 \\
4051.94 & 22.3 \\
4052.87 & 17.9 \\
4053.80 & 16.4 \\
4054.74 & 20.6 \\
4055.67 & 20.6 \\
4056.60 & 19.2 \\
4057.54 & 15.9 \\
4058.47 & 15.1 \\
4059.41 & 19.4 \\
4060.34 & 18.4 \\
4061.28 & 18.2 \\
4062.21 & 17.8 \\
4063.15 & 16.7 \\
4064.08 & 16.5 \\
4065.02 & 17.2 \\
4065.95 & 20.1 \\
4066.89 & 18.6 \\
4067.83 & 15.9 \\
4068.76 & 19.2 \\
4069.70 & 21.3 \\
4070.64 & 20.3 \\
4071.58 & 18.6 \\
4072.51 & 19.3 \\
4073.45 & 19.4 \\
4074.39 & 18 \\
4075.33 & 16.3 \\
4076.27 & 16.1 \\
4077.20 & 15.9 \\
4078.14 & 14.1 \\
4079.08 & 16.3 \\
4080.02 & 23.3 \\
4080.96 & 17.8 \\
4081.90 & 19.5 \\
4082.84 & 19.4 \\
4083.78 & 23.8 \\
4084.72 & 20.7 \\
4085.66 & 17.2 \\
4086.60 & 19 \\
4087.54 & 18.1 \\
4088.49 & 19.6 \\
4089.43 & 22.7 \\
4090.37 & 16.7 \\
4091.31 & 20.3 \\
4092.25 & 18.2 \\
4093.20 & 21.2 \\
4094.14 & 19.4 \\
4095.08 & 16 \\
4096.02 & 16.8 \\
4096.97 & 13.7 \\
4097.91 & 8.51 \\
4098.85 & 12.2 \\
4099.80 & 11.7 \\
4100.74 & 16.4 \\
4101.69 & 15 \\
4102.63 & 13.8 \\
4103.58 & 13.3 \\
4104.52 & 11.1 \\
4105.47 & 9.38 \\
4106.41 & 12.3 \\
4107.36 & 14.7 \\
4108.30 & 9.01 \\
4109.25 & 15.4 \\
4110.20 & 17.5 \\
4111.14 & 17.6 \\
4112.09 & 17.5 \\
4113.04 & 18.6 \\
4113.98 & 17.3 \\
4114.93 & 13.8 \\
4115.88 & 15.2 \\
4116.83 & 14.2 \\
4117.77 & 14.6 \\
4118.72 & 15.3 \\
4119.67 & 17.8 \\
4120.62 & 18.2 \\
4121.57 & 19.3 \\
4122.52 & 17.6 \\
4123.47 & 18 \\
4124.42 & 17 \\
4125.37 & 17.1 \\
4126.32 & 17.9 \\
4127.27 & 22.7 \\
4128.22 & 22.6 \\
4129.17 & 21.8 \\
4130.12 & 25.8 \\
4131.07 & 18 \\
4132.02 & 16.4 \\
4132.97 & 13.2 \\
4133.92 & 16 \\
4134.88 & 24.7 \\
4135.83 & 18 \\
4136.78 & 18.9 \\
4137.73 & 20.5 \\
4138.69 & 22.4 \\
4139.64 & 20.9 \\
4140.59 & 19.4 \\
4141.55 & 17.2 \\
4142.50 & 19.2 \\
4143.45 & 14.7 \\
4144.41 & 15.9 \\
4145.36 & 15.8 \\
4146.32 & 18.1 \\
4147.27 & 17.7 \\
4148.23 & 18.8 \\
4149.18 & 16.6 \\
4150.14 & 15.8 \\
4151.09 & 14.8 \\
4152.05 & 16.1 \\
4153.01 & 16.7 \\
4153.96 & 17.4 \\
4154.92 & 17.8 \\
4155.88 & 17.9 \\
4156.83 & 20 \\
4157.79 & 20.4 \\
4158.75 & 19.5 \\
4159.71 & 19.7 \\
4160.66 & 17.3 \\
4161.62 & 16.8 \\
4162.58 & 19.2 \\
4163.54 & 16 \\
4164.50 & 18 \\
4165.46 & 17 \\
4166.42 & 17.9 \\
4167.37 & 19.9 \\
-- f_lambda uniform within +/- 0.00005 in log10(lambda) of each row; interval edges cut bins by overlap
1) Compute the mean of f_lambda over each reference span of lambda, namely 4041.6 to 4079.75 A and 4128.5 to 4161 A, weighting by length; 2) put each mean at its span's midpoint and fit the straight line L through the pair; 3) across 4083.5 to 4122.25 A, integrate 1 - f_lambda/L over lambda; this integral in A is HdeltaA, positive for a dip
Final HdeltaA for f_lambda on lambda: 4.4 A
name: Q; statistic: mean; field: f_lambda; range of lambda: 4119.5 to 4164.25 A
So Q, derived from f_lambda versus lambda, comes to 18.4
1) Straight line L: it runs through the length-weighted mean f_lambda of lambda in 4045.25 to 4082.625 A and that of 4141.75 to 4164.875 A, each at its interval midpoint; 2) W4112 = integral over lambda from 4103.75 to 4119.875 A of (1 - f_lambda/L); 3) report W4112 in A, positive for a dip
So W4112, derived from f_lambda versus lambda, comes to 2.8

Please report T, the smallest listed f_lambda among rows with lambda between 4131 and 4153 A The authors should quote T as 13.2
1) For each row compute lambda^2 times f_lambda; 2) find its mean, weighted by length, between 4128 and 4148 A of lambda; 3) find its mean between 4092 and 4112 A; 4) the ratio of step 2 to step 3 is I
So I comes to 1.3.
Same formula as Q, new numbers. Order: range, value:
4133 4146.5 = 18.5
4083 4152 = 17.2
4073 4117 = 16.5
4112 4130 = 17.9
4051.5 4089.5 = 18.6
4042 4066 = 18.1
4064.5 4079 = 18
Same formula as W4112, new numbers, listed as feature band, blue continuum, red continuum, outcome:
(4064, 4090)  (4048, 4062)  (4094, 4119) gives -3.5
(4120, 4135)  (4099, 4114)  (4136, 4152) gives -2.5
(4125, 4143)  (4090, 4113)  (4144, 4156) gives -3.8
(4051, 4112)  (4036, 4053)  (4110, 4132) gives 3.5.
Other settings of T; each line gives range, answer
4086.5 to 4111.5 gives 8.51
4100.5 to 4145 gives 9.01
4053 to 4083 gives 14.1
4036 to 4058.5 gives 13.1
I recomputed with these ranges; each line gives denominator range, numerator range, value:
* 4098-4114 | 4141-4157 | 1.24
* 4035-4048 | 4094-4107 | 0.74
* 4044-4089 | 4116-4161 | 1.03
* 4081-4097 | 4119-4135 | 1.01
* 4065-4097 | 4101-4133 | 0.90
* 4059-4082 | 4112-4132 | 1.02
